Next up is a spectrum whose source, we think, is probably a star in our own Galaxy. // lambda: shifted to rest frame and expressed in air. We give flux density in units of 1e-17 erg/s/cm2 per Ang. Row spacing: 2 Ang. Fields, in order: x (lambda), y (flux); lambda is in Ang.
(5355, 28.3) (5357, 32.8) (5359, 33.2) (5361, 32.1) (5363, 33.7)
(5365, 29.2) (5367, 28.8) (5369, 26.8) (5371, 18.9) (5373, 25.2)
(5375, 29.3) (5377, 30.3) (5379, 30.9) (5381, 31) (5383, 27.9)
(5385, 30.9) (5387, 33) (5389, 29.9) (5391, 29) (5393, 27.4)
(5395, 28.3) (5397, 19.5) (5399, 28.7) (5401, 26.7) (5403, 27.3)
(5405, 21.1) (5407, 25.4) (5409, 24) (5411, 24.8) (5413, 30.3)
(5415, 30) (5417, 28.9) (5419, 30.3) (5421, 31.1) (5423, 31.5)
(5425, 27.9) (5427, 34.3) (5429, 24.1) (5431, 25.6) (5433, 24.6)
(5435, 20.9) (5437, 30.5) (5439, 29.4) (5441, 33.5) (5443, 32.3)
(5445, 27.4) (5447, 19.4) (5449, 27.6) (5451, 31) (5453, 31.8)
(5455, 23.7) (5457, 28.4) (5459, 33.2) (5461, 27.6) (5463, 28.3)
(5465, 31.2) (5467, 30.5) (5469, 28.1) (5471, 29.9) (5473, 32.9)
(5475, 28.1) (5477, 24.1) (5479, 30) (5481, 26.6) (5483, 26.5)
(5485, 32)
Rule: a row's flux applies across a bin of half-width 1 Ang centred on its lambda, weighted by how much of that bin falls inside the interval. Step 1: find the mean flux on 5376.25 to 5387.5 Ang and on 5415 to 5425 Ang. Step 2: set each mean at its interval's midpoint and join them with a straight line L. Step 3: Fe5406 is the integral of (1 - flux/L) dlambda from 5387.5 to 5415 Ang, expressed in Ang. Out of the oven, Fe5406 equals 3.4 Ang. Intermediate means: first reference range 30.6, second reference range 30.1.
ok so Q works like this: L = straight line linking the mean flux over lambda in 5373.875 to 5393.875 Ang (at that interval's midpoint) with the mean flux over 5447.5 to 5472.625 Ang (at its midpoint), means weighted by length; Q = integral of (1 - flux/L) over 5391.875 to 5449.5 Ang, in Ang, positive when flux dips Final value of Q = 4.3 Ang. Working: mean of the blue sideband 29.9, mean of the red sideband 29.2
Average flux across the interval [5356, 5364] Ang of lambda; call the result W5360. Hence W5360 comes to 33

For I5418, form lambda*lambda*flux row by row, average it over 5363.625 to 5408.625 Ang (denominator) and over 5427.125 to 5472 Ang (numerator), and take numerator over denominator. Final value 1.05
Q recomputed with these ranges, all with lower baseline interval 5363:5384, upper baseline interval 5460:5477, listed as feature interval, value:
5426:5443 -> 0.4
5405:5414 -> 0.9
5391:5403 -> 0.8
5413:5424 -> -0.7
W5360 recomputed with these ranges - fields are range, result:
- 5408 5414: 26.4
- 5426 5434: 27.1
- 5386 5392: 30.6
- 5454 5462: 28.2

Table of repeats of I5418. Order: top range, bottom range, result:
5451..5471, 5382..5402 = 1.07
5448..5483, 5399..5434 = 1.07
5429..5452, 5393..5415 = 1.07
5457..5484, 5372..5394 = 1.01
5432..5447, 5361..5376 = 1.03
